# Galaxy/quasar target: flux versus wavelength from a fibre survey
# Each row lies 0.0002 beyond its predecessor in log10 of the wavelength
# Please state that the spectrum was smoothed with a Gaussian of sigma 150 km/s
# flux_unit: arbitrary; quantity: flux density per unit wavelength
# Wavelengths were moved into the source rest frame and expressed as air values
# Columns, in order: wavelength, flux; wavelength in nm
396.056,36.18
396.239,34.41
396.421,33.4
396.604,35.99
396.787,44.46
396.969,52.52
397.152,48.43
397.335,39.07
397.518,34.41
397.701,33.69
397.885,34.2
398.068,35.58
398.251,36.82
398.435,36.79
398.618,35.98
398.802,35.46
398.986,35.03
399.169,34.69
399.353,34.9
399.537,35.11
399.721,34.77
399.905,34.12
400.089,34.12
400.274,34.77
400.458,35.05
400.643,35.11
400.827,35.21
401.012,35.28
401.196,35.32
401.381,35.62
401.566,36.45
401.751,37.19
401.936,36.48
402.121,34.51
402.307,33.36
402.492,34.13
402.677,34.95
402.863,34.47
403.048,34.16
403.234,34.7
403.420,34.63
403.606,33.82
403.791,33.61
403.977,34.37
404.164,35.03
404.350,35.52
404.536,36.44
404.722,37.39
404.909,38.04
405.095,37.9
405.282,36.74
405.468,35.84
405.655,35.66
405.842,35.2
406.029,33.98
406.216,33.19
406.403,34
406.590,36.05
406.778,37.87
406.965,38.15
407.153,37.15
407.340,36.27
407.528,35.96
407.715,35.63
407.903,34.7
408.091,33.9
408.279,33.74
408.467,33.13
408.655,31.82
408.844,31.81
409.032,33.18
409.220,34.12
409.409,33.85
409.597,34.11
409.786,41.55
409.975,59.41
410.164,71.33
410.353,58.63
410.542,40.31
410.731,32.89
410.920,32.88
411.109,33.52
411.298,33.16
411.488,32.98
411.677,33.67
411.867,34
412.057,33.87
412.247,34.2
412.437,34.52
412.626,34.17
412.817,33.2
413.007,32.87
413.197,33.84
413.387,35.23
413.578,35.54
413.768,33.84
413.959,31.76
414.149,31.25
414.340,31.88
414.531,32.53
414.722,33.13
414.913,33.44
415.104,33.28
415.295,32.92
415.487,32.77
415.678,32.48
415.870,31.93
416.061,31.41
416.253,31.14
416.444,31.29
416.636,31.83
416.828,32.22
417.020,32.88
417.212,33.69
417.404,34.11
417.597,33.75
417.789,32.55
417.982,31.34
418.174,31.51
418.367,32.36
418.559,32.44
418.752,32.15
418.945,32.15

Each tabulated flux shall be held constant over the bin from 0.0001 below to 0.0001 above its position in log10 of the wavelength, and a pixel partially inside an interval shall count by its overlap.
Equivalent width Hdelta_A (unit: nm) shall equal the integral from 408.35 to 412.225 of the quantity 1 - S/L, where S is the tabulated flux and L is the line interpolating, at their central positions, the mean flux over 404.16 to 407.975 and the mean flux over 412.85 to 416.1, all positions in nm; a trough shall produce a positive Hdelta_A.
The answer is -0.44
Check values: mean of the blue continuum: 36.1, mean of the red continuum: 33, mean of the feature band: 38.4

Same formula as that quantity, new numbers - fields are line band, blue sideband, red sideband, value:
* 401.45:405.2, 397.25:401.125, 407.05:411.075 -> 0.14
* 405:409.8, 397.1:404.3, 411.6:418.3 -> -0.12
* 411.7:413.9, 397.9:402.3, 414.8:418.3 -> -0.06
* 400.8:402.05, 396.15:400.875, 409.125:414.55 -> 0.03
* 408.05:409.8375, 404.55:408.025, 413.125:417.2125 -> 0.06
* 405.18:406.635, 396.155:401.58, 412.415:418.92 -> 0.00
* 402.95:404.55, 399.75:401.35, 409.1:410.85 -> 0.15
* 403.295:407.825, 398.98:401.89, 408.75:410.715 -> 0.45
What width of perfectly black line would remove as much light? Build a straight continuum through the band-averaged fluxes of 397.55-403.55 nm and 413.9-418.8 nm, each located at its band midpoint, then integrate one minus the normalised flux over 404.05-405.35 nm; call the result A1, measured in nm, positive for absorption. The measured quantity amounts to -0.09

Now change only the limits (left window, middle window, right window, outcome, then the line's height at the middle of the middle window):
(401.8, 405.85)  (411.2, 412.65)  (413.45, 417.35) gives -0.017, 33.4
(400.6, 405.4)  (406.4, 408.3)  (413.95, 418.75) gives -0.082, 34.4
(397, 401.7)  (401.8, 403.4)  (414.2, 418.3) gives 0.032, 35.4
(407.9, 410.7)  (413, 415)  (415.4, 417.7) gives 0.115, 35.3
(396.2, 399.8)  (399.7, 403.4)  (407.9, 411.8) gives 0.261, 37.6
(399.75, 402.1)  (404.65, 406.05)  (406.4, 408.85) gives -0.049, 35.2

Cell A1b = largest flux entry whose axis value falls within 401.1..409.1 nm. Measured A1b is 38.15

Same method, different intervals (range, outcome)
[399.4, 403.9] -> 37.19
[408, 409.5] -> 34.12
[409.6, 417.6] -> 71.33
